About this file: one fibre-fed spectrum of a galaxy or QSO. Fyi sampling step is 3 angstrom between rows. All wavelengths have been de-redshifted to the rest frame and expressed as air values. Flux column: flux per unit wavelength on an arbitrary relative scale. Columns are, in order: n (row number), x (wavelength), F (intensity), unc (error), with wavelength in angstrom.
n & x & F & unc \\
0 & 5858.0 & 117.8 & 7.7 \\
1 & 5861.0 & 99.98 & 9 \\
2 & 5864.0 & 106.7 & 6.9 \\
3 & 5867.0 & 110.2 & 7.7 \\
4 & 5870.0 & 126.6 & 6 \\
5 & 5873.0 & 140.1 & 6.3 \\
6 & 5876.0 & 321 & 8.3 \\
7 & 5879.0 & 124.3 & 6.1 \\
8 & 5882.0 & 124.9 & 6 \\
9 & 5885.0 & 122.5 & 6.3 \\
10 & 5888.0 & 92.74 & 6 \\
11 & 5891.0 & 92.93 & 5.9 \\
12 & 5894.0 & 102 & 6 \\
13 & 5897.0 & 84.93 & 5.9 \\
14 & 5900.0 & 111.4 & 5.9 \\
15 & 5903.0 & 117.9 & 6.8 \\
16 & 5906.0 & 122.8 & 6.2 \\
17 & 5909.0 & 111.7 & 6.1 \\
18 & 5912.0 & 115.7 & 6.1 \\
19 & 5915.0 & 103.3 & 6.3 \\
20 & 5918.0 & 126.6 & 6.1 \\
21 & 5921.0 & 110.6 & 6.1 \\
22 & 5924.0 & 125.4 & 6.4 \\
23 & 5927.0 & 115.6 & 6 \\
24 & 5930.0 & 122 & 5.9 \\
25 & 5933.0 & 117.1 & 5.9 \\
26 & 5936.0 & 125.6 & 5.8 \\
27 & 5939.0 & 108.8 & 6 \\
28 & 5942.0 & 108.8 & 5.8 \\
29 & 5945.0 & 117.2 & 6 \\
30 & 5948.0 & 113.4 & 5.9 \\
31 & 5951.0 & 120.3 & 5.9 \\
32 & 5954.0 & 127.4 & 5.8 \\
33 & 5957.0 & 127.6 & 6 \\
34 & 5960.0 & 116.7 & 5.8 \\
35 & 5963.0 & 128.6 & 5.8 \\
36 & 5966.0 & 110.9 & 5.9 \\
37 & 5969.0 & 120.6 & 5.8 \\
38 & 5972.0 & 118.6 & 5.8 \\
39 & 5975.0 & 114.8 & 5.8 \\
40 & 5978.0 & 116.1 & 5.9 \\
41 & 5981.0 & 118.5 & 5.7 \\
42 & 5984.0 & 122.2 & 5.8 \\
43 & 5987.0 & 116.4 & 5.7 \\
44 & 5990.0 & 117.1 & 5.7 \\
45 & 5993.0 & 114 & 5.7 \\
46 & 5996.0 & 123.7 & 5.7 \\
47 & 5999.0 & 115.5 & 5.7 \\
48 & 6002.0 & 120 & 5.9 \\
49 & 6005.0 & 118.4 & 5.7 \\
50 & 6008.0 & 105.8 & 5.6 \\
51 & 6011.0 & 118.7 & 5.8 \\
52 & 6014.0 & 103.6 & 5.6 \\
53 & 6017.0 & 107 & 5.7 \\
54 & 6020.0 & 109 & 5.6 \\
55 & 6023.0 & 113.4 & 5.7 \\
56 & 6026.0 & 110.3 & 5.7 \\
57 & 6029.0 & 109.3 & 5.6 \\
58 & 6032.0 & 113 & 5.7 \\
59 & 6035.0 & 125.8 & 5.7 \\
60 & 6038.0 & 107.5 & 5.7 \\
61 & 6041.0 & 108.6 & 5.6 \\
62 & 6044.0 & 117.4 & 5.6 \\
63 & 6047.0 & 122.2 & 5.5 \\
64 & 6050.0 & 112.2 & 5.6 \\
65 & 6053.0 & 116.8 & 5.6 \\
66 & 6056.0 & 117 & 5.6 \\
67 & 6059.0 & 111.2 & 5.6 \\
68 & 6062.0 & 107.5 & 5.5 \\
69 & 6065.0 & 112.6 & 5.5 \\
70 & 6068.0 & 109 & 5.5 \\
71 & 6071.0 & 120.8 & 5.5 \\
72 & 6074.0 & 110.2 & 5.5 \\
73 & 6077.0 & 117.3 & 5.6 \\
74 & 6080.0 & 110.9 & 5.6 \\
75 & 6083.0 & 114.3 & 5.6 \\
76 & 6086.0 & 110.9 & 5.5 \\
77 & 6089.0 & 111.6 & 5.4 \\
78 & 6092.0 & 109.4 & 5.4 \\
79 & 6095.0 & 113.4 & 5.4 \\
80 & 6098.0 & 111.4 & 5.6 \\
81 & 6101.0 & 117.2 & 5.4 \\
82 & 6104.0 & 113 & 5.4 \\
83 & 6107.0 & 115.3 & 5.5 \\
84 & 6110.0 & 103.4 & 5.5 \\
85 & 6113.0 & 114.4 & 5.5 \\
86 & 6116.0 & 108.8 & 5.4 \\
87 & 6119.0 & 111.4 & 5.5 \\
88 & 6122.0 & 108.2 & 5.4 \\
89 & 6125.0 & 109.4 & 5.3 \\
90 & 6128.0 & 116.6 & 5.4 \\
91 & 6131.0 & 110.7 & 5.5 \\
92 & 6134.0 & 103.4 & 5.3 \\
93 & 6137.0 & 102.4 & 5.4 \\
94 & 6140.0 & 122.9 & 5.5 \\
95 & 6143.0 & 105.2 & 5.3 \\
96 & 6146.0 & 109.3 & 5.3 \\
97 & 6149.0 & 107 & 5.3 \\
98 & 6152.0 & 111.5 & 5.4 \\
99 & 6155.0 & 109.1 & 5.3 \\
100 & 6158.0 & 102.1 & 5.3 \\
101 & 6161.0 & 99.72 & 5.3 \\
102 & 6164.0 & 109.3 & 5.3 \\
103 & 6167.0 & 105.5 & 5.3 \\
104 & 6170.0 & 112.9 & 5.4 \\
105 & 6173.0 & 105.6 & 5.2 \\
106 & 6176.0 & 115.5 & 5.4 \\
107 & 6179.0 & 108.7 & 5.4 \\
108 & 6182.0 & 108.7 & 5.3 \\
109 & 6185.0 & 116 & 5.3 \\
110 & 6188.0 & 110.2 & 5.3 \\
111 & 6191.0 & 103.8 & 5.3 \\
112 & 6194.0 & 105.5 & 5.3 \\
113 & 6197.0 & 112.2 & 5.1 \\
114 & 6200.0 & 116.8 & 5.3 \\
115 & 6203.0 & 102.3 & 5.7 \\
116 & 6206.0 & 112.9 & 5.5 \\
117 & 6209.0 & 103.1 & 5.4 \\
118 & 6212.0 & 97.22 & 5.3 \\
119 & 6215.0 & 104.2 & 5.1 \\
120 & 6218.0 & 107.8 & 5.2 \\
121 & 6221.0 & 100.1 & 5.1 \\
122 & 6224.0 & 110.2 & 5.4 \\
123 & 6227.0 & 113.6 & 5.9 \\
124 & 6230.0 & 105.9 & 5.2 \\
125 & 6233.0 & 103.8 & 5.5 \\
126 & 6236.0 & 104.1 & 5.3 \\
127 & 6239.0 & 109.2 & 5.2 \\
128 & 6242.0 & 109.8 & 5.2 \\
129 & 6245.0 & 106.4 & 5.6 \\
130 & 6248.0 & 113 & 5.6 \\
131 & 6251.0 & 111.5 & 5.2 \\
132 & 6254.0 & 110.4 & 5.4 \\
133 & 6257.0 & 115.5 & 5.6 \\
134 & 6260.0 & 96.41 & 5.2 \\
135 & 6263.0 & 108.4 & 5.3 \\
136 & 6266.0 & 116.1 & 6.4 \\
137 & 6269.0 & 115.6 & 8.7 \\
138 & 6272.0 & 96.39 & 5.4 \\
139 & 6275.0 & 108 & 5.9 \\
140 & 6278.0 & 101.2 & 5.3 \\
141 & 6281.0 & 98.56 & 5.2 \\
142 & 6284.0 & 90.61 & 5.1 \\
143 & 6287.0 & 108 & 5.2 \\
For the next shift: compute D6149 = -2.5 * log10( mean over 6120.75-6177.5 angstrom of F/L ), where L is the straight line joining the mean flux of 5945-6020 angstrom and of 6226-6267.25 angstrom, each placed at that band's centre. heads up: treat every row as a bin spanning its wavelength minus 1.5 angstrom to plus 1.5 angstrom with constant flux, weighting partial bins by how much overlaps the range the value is 0.03 mag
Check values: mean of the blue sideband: 117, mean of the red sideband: 109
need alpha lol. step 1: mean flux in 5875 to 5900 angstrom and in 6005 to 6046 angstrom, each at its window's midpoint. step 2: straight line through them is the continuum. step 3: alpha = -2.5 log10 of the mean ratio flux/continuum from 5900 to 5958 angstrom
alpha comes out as 0.05 mag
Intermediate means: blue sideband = 128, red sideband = 112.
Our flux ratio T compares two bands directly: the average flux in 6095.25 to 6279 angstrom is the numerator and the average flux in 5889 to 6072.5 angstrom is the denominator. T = 0.9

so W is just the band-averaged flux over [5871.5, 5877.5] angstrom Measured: 231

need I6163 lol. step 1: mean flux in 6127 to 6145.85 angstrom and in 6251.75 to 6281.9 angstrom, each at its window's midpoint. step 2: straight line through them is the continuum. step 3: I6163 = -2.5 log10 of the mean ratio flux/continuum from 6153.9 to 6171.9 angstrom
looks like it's 0.03 mag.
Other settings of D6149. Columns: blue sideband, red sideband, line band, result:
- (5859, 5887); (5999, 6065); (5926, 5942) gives 0.11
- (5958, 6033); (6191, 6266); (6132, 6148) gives 0.02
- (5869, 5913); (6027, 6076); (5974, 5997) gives 0.02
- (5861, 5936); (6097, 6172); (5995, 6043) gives 0.03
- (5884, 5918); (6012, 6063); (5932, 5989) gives -0.08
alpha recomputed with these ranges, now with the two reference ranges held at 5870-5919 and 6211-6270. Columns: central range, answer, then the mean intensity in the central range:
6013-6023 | 0.11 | 108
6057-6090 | 0.04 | 112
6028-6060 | 0.03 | 115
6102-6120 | 0.03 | 111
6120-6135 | 0.04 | 110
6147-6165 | 0.06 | 106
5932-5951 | 0.07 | 116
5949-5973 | 0.01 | 121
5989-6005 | 0.02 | 118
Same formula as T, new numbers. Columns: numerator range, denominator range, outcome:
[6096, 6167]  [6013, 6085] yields 0.97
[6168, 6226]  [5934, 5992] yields 0.91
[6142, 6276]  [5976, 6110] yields 0.95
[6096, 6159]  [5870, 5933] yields 0.89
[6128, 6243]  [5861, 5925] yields 0.88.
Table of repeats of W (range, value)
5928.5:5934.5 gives 120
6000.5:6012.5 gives 116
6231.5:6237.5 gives 104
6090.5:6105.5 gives 113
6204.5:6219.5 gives 105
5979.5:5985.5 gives 120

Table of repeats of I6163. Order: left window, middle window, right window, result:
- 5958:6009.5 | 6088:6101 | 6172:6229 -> 0.006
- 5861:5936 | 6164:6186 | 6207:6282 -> -0.003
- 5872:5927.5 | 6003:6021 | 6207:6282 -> 0.076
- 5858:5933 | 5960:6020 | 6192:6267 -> 0.017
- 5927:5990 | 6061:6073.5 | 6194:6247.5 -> 0.012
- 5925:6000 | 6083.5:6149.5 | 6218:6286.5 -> 0.013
